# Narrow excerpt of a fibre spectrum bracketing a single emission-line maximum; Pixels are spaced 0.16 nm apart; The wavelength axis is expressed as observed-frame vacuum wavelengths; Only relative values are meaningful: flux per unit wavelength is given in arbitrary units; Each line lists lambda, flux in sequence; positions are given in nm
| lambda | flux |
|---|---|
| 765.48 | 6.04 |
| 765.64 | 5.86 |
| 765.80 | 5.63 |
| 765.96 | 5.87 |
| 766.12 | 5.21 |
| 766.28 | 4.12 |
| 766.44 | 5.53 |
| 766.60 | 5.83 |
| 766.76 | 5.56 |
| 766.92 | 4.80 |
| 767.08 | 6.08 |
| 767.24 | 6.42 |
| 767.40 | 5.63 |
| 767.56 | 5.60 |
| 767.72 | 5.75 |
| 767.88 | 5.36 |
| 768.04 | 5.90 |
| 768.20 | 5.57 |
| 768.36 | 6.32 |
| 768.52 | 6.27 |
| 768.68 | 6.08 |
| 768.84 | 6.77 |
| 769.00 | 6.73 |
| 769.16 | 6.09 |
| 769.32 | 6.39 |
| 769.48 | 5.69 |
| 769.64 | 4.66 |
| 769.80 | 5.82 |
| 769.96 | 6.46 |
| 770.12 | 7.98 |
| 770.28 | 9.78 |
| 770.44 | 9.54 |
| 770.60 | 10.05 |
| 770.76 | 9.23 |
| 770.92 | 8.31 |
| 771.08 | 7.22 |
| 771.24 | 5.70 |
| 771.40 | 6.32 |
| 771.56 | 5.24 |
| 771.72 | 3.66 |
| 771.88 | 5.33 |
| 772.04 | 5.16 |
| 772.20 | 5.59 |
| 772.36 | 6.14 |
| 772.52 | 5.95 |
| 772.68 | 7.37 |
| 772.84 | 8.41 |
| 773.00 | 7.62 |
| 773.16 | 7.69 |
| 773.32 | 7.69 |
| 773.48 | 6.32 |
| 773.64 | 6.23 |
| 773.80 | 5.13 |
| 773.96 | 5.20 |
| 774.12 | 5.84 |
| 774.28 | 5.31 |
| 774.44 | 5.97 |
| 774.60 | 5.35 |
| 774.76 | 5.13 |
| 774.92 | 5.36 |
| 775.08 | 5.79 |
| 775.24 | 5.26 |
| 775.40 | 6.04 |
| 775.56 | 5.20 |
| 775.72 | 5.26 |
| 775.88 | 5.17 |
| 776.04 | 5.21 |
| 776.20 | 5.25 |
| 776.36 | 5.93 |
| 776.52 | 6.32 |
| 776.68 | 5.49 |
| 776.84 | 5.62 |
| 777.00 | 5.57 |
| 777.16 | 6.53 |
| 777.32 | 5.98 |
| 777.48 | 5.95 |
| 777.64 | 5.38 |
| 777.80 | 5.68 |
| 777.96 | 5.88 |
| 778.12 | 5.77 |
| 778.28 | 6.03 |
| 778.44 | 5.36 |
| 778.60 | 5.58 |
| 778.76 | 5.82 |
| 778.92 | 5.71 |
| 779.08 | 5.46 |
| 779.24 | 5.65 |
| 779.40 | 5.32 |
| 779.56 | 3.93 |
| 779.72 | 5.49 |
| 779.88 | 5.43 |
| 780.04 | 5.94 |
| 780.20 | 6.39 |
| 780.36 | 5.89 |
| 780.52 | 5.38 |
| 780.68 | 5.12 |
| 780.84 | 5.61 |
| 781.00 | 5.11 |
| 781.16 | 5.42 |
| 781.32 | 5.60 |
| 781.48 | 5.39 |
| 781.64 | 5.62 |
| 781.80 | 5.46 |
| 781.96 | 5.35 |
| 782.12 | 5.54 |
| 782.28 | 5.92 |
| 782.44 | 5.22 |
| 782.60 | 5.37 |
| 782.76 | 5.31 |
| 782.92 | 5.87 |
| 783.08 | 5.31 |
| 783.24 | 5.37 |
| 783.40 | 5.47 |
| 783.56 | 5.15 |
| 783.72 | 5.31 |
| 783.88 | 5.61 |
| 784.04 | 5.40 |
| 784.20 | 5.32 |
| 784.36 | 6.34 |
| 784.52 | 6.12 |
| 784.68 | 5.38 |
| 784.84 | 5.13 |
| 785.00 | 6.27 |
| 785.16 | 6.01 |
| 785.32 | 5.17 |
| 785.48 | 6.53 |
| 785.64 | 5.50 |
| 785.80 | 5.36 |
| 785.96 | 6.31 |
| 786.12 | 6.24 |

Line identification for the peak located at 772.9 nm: [N II]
